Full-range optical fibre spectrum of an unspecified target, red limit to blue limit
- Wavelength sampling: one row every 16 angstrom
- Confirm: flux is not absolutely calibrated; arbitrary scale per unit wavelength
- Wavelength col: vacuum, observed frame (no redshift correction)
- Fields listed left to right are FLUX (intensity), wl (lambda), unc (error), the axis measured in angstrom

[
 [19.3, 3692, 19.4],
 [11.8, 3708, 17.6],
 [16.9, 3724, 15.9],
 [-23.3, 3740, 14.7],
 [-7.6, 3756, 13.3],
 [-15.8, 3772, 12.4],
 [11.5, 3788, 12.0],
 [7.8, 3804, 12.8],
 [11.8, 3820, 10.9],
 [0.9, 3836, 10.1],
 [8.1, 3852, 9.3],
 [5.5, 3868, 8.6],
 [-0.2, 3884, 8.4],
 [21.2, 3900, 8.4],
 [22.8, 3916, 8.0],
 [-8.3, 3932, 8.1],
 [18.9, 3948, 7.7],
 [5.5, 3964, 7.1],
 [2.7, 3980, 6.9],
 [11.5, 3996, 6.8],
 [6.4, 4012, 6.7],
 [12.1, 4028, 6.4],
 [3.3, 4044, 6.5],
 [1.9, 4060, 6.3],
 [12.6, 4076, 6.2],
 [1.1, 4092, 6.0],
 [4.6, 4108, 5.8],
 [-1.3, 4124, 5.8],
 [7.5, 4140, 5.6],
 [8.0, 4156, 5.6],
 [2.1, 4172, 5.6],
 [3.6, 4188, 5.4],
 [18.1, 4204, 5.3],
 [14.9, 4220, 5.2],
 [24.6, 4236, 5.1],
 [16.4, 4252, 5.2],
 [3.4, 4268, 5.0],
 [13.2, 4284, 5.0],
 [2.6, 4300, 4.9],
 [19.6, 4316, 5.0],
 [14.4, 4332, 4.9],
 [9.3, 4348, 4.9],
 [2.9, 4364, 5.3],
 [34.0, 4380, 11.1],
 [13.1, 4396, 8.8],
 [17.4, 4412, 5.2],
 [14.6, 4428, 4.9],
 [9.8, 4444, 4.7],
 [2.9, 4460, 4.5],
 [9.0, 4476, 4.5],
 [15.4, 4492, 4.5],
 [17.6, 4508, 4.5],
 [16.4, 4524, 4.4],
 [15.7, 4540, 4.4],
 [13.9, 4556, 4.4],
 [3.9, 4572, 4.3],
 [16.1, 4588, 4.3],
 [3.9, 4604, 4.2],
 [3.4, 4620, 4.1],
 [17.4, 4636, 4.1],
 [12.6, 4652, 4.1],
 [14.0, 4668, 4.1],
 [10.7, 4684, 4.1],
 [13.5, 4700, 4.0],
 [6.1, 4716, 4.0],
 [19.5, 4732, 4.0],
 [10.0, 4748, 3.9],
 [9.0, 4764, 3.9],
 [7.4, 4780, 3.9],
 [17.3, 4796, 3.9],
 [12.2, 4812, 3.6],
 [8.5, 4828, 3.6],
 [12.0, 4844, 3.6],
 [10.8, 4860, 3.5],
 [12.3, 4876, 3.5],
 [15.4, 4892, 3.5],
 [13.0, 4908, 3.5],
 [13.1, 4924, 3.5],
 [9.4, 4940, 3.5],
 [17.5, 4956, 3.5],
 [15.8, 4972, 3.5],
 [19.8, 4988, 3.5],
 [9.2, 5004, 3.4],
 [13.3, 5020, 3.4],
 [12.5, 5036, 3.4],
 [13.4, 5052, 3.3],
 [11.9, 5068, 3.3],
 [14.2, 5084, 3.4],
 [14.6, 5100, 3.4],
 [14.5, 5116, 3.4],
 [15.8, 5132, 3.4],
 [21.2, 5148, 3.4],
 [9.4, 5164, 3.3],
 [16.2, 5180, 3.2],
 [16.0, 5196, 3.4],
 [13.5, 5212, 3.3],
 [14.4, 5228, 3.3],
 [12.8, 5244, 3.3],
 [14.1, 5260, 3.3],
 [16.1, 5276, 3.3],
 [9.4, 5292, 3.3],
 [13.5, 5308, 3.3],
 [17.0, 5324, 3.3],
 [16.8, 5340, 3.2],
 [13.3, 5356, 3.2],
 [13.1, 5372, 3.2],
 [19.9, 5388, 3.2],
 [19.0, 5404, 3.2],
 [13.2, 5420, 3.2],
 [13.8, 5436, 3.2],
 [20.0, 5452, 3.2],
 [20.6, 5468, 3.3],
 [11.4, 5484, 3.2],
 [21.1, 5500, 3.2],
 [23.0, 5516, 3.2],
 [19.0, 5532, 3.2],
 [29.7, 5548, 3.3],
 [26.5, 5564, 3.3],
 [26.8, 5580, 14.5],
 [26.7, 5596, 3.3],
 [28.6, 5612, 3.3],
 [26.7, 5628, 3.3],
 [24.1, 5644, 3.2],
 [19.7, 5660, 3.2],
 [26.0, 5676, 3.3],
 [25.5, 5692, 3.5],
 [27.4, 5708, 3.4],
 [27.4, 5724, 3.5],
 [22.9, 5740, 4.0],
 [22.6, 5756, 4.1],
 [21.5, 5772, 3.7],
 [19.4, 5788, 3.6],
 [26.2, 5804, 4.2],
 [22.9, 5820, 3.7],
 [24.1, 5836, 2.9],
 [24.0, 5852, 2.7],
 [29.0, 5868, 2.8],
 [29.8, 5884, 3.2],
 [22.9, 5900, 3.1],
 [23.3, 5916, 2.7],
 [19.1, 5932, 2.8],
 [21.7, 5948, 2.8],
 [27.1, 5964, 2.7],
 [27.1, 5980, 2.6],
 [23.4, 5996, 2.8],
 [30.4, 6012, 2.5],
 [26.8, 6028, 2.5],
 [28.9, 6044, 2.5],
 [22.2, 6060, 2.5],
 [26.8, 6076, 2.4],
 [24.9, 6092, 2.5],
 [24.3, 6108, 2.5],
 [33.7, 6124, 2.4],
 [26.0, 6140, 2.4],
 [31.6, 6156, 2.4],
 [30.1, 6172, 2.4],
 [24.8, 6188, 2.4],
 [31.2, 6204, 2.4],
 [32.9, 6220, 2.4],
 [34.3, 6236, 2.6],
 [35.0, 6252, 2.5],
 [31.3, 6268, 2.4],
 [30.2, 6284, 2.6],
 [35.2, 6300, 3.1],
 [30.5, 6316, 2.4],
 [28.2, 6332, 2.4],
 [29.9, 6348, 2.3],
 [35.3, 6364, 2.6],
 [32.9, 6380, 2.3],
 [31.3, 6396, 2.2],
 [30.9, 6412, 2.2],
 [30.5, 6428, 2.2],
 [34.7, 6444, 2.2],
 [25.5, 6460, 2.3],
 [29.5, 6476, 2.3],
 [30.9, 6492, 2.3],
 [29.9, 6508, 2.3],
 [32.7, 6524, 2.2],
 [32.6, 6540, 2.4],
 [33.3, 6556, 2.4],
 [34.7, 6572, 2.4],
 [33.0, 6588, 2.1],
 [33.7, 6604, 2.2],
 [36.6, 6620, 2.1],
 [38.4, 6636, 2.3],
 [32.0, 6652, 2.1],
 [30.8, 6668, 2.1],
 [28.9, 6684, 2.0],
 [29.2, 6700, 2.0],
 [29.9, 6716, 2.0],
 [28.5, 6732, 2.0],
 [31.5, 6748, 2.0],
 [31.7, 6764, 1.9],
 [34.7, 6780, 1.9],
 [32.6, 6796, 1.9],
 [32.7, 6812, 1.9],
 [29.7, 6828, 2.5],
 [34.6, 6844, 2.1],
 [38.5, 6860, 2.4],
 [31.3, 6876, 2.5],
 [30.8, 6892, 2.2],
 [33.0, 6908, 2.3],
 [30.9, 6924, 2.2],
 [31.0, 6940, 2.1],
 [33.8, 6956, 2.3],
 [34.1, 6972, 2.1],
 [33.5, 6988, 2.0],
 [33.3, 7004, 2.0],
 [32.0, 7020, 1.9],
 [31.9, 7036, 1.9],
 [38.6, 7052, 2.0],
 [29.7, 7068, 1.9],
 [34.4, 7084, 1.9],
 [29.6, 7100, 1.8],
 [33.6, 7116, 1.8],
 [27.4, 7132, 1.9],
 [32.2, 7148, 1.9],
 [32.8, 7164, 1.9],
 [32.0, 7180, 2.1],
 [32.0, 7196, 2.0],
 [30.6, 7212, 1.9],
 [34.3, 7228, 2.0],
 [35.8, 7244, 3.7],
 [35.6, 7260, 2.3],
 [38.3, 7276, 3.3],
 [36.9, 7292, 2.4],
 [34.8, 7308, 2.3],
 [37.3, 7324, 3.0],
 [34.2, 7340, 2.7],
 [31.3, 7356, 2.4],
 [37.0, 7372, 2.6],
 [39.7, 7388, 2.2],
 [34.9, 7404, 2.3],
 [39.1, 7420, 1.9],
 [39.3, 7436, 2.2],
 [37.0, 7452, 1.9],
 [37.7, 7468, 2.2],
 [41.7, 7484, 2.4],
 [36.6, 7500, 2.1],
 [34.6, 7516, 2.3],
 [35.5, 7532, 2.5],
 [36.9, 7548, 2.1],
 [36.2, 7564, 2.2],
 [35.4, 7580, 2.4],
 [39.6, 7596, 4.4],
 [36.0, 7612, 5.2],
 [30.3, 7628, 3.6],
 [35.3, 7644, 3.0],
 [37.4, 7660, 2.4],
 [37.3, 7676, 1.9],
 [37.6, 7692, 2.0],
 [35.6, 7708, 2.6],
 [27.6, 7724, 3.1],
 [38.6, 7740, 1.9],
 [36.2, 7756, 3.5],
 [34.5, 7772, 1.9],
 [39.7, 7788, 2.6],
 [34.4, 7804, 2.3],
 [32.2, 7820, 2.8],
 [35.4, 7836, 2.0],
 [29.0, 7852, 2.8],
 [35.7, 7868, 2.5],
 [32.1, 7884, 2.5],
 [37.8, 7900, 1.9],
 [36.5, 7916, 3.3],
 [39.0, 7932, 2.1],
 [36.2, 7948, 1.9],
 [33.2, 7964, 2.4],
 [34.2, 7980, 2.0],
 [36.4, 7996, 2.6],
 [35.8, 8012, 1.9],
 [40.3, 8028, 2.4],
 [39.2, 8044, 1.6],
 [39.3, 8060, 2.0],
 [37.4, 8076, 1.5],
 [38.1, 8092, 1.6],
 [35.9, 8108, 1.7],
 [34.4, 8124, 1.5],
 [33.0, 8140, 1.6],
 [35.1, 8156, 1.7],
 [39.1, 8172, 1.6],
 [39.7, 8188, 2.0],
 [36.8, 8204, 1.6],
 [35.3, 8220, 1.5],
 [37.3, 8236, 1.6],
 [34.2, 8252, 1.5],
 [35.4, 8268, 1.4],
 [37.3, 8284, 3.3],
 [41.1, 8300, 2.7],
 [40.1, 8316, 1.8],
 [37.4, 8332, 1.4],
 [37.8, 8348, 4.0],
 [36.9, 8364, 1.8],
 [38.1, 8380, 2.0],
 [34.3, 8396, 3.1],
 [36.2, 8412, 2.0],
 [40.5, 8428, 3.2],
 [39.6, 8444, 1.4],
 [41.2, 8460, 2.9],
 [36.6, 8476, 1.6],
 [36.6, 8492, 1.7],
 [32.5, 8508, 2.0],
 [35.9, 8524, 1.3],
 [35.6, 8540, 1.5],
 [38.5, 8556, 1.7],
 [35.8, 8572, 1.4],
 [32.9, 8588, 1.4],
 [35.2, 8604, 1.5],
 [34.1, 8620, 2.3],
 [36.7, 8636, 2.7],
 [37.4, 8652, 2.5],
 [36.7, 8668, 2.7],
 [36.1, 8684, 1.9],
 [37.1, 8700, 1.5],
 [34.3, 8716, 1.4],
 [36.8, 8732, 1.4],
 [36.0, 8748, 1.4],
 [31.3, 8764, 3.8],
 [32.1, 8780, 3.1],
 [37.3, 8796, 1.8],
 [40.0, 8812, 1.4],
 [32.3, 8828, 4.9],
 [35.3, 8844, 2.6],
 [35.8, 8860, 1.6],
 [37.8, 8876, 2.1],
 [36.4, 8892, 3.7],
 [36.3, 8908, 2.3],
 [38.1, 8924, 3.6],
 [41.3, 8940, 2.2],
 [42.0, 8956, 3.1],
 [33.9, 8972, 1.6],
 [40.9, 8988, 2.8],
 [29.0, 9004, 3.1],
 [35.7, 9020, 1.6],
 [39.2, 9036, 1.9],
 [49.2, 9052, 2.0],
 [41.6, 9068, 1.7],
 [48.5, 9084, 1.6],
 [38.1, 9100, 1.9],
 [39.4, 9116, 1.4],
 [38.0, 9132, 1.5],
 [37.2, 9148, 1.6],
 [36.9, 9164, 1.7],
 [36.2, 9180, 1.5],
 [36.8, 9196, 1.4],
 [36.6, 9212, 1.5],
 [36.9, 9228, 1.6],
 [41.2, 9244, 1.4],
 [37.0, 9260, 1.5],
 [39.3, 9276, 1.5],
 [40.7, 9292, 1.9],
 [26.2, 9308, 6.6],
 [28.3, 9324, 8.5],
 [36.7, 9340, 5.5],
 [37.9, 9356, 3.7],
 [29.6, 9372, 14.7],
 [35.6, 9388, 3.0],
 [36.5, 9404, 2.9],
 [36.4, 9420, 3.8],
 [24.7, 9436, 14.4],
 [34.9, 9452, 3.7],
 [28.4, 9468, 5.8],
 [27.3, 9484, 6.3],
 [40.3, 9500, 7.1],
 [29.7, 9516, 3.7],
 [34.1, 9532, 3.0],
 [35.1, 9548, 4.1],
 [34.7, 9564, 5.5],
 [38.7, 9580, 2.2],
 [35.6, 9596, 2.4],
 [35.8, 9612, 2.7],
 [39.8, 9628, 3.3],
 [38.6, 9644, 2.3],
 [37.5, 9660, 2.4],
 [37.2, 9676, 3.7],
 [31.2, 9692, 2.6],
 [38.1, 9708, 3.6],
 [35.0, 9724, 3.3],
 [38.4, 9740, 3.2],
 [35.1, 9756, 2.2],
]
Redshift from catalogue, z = 0.38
